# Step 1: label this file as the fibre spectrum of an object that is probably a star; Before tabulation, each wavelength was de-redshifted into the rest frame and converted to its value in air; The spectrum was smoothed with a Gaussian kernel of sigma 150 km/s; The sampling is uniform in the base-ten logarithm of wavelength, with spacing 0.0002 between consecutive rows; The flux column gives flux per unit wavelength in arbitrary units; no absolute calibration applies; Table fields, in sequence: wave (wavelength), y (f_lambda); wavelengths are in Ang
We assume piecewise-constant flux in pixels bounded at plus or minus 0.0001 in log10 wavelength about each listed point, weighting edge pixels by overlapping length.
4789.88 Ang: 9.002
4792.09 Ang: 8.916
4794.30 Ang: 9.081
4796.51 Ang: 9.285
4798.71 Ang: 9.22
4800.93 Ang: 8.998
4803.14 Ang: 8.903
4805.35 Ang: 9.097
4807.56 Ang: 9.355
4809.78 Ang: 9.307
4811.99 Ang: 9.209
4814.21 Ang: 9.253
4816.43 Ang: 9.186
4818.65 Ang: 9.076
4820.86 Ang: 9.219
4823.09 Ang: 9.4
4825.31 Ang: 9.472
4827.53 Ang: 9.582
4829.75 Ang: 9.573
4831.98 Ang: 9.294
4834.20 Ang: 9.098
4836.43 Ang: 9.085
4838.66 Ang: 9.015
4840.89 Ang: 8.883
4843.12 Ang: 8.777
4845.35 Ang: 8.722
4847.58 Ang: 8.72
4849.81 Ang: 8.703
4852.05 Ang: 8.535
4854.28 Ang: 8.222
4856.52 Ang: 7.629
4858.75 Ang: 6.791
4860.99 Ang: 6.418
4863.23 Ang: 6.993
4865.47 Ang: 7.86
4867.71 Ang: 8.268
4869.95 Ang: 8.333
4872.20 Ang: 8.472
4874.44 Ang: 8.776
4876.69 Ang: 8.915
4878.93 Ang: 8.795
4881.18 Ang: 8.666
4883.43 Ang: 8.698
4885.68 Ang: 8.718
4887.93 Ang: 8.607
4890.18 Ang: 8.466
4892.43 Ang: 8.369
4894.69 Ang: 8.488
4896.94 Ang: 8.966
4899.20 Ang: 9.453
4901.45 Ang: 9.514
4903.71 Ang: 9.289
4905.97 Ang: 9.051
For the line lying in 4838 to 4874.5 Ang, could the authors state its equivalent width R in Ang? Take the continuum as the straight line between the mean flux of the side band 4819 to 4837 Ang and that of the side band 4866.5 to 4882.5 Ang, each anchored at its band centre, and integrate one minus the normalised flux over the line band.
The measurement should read 3.0 Ang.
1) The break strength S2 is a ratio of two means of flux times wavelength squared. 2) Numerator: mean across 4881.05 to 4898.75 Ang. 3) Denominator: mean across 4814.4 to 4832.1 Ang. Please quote 0.95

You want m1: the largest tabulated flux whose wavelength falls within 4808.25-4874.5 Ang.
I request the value 9.582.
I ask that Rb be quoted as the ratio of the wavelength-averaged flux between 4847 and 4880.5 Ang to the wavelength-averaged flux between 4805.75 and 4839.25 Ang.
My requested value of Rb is 0.9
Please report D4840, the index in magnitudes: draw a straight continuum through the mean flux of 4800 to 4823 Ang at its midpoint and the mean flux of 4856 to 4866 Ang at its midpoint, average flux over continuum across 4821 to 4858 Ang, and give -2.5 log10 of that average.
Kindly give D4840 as -0.12 mag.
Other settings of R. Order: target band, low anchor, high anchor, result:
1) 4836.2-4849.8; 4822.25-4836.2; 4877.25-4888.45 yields 0.6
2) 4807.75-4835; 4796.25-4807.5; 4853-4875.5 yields -1.9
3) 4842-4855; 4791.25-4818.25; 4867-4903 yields 0.4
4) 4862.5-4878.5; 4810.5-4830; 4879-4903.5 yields 1.2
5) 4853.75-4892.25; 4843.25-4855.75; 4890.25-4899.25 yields 2.1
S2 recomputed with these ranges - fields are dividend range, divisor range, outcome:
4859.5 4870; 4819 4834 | 0.81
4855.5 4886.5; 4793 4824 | 0.90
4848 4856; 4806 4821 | 0.93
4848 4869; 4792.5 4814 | 0.87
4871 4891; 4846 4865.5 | 1.13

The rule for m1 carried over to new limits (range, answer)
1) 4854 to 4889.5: 8.915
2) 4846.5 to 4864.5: 8.72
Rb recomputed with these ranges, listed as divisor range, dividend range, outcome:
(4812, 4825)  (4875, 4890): 0.94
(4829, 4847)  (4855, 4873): 0.84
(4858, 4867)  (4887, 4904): 1.25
